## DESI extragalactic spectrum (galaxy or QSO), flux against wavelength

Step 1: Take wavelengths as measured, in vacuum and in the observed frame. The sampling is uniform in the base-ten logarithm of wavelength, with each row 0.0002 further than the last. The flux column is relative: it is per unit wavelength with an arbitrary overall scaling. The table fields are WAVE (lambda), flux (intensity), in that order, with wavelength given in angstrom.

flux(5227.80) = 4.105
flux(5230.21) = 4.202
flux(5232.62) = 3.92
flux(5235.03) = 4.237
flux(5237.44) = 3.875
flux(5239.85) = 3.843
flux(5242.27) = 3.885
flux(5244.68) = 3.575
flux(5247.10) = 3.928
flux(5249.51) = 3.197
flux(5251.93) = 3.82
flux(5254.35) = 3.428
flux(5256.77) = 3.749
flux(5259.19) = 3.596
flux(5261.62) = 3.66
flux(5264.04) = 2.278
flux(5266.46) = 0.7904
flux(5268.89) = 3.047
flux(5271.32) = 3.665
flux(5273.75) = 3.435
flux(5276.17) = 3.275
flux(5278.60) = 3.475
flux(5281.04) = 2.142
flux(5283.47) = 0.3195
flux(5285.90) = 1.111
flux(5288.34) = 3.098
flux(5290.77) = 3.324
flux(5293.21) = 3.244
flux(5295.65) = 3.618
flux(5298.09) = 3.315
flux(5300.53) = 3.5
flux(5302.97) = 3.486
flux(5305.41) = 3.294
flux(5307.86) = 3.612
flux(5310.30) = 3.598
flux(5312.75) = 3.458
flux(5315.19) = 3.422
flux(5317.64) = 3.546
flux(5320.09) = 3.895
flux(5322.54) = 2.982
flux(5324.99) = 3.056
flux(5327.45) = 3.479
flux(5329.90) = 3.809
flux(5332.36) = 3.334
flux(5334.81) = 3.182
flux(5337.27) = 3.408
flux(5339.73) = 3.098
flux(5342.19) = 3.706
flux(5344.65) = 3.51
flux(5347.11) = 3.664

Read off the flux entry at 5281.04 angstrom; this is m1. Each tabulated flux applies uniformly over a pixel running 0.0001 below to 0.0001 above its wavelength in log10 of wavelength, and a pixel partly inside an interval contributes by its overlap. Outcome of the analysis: 2.142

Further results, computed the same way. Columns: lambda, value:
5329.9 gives 3.809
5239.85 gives 3.843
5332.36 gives 3.334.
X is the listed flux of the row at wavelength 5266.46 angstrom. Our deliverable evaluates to 0.7904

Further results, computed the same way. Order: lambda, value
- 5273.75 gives 3.435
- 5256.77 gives 3.749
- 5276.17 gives 3.275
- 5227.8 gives 4.105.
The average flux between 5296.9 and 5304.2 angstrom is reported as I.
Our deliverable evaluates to 3.44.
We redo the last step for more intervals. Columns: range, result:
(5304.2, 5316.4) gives 3.48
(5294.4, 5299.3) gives 3.46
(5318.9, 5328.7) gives 3.35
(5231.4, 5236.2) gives 4.08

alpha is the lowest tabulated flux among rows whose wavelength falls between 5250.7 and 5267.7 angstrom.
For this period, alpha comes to 0.7904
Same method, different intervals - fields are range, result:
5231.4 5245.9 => 3.575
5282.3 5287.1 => 0.3195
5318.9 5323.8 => 2.982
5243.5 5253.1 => 3.197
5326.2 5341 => 3.098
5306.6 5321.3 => 3.422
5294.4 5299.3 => 3.315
